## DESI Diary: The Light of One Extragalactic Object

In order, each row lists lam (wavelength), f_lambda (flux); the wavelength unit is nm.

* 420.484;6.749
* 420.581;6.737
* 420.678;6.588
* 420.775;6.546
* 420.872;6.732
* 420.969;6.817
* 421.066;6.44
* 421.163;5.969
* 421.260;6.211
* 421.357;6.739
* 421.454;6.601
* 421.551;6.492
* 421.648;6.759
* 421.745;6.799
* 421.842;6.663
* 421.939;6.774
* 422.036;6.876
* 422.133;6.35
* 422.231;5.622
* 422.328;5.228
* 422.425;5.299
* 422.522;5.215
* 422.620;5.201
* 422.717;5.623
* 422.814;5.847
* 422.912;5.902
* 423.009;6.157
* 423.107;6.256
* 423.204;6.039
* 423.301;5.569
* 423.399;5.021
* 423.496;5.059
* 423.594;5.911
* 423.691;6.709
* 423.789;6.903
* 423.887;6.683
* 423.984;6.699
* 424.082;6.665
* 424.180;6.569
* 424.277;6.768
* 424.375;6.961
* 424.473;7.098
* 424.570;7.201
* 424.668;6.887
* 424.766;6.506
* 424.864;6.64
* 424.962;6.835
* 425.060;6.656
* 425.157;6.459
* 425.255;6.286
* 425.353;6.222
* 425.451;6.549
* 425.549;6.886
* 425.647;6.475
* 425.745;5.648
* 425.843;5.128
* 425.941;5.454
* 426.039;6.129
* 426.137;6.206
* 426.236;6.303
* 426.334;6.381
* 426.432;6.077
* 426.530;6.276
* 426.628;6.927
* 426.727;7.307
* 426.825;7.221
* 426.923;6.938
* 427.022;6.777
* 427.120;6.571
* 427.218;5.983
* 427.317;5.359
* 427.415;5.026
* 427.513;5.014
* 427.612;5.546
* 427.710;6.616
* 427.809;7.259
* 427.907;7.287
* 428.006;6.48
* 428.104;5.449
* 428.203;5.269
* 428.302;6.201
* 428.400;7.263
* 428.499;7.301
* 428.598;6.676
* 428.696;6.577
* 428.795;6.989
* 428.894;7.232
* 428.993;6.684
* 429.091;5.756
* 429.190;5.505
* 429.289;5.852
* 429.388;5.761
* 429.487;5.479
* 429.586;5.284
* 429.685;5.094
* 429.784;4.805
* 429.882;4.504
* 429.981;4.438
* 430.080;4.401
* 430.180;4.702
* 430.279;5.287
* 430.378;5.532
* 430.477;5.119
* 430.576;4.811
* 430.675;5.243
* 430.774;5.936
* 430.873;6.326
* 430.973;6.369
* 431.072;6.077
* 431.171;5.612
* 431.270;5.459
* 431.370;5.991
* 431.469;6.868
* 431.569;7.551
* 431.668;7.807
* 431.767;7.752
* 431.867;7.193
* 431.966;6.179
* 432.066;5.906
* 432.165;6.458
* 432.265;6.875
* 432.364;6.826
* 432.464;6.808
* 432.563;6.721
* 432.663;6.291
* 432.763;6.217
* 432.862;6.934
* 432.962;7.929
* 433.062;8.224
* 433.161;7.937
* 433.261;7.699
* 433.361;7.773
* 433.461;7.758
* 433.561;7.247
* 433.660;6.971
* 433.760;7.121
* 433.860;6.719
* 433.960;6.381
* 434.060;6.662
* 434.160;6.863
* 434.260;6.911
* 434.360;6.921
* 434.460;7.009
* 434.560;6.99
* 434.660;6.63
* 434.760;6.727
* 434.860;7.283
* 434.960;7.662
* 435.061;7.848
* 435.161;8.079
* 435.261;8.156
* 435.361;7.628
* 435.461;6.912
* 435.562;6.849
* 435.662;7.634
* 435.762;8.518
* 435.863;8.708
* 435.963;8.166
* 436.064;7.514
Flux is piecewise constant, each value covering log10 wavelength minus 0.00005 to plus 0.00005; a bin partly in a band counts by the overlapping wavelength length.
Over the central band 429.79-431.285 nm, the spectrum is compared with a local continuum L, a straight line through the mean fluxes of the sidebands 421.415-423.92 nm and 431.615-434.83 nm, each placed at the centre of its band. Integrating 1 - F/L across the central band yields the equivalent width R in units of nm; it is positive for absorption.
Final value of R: 0.325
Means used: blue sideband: 6.05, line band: 5.31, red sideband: 7.02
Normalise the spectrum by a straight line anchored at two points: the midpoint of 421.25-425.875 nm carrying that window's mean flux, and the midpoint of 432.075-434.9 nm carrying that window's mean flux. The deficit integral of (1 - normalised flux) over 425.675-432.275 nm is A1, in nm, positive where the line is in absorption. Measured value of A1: 0.597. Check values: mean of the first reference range 6.29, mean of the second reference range 7.02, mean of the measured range 6.08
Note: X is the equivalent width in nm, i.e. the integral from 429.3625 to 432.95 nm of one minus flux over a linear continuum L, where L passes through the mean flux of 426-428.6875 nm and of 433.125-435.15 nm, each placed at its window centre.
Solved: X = 0.44 nm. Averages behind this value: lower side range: 6.37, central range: 5.99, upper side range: 7.17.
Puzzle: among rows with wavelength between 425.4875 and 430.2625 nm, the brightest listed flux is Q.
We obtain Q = 7.307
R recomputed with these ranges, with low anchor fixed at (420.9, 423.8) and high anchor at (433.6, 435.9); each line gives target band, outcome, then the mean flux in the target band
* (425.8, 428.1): 0.09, 6.26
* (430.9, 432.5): 0.09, 6.6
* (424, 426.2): -0.04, 6.47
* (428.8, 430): 0.20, 5.62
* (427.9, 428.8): 0.02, 6.49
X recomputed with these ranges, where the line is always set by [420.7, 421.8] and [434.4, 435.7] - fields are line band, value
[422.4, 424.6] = 0.18 nm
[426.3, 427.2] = 0.02 nm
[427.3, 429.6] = 0.26 nm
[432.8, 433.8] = -0.04 nm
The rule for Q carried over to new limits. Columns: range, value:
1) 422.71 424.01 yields 6.903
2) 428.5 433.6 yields 8.224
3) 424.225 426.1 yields 7.201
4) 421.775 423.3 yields 6.876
